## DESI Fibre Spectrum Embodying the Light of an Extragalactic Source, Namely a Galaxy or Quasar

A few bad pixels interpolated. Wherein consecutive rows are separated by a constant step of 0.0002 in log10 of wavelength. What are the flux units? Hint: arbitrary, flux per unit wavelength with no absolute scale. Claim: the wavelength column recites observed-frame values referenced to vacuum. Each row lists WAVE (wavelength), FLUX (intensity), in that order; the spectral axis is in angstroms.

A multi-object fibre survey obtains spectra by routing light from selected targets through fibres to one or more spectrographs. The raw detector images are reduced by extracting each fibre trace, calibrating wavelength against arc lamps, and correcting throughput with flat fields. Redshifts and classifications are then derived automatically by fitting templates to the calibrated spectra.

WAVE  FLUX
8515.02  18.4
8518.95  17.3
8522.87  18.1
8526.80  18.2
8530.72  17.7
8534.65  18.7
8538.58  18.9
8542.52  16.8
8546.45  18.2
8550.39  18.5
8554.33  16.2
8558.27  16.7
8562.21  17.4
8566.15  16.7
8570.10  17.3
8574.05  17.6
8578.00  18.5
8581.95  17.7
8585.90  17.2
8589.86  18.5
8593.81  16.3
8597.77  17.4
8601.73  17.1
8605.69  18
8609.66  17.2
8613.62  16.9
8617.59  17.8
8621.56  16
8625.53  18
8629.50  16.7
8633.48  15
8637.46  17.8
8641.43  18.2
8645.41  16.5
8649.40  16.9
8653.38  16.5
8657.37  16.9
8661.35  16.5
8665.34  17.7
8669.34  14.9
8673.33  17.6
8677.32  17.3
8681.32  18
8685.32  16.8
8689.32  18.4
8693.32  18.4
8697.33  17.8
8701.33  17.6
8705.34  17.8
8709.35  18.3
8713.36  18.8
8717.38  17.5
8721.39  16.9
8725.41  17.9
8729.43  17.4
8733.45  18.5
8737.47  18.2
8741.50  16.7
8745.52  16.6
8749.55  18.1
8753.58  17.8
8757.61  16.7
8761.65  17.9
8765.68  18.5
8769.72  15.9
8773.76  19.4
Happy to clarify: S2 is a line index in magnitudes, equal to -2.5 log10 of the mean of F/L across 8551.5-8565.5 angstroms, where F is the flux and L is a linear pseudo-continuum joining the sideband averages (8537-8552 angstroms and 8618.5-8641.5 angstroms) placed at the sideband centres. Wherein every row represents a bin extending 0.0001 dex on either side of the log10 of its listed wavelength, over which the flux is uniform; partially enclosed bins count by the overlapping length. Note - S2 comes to 0.06 mag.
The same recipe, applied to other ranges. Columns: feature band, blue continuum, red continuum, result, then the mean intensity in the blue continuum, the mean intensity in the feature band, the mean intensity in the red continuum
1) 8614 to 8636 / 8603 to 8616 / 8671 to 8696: 0.045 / 17.4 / 16.7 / 17.7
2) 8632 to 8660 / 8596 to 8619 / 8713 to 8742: 0.040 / 17.4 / 16.9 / 17.7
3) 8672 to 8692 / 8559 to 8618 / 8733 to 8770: -0.011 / 17.4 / 17.7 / 17.5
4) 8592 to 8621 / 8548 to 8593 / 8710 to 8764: 0.019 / 17.5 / 17.2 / 17.6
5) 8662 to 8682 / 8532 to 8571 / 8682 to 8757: 0.043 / 17.5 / 17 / 17.7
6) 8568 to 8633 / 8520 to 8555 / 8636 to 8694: 0.016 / 18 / 17.3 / 17.2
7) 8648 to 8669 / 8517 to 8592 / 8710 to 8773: 0.057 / 17.7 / 16.7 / 17.6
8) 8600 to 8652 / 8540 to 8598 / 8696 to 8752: 0.028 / 17.4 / 17.1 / 17.7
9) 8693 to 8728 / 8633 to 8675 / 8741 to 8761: -0.048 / 16.8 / 17.9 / 17.3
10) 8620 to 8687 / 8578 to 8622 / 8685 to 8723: 0.046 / 17.4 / 16.9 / 17.9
